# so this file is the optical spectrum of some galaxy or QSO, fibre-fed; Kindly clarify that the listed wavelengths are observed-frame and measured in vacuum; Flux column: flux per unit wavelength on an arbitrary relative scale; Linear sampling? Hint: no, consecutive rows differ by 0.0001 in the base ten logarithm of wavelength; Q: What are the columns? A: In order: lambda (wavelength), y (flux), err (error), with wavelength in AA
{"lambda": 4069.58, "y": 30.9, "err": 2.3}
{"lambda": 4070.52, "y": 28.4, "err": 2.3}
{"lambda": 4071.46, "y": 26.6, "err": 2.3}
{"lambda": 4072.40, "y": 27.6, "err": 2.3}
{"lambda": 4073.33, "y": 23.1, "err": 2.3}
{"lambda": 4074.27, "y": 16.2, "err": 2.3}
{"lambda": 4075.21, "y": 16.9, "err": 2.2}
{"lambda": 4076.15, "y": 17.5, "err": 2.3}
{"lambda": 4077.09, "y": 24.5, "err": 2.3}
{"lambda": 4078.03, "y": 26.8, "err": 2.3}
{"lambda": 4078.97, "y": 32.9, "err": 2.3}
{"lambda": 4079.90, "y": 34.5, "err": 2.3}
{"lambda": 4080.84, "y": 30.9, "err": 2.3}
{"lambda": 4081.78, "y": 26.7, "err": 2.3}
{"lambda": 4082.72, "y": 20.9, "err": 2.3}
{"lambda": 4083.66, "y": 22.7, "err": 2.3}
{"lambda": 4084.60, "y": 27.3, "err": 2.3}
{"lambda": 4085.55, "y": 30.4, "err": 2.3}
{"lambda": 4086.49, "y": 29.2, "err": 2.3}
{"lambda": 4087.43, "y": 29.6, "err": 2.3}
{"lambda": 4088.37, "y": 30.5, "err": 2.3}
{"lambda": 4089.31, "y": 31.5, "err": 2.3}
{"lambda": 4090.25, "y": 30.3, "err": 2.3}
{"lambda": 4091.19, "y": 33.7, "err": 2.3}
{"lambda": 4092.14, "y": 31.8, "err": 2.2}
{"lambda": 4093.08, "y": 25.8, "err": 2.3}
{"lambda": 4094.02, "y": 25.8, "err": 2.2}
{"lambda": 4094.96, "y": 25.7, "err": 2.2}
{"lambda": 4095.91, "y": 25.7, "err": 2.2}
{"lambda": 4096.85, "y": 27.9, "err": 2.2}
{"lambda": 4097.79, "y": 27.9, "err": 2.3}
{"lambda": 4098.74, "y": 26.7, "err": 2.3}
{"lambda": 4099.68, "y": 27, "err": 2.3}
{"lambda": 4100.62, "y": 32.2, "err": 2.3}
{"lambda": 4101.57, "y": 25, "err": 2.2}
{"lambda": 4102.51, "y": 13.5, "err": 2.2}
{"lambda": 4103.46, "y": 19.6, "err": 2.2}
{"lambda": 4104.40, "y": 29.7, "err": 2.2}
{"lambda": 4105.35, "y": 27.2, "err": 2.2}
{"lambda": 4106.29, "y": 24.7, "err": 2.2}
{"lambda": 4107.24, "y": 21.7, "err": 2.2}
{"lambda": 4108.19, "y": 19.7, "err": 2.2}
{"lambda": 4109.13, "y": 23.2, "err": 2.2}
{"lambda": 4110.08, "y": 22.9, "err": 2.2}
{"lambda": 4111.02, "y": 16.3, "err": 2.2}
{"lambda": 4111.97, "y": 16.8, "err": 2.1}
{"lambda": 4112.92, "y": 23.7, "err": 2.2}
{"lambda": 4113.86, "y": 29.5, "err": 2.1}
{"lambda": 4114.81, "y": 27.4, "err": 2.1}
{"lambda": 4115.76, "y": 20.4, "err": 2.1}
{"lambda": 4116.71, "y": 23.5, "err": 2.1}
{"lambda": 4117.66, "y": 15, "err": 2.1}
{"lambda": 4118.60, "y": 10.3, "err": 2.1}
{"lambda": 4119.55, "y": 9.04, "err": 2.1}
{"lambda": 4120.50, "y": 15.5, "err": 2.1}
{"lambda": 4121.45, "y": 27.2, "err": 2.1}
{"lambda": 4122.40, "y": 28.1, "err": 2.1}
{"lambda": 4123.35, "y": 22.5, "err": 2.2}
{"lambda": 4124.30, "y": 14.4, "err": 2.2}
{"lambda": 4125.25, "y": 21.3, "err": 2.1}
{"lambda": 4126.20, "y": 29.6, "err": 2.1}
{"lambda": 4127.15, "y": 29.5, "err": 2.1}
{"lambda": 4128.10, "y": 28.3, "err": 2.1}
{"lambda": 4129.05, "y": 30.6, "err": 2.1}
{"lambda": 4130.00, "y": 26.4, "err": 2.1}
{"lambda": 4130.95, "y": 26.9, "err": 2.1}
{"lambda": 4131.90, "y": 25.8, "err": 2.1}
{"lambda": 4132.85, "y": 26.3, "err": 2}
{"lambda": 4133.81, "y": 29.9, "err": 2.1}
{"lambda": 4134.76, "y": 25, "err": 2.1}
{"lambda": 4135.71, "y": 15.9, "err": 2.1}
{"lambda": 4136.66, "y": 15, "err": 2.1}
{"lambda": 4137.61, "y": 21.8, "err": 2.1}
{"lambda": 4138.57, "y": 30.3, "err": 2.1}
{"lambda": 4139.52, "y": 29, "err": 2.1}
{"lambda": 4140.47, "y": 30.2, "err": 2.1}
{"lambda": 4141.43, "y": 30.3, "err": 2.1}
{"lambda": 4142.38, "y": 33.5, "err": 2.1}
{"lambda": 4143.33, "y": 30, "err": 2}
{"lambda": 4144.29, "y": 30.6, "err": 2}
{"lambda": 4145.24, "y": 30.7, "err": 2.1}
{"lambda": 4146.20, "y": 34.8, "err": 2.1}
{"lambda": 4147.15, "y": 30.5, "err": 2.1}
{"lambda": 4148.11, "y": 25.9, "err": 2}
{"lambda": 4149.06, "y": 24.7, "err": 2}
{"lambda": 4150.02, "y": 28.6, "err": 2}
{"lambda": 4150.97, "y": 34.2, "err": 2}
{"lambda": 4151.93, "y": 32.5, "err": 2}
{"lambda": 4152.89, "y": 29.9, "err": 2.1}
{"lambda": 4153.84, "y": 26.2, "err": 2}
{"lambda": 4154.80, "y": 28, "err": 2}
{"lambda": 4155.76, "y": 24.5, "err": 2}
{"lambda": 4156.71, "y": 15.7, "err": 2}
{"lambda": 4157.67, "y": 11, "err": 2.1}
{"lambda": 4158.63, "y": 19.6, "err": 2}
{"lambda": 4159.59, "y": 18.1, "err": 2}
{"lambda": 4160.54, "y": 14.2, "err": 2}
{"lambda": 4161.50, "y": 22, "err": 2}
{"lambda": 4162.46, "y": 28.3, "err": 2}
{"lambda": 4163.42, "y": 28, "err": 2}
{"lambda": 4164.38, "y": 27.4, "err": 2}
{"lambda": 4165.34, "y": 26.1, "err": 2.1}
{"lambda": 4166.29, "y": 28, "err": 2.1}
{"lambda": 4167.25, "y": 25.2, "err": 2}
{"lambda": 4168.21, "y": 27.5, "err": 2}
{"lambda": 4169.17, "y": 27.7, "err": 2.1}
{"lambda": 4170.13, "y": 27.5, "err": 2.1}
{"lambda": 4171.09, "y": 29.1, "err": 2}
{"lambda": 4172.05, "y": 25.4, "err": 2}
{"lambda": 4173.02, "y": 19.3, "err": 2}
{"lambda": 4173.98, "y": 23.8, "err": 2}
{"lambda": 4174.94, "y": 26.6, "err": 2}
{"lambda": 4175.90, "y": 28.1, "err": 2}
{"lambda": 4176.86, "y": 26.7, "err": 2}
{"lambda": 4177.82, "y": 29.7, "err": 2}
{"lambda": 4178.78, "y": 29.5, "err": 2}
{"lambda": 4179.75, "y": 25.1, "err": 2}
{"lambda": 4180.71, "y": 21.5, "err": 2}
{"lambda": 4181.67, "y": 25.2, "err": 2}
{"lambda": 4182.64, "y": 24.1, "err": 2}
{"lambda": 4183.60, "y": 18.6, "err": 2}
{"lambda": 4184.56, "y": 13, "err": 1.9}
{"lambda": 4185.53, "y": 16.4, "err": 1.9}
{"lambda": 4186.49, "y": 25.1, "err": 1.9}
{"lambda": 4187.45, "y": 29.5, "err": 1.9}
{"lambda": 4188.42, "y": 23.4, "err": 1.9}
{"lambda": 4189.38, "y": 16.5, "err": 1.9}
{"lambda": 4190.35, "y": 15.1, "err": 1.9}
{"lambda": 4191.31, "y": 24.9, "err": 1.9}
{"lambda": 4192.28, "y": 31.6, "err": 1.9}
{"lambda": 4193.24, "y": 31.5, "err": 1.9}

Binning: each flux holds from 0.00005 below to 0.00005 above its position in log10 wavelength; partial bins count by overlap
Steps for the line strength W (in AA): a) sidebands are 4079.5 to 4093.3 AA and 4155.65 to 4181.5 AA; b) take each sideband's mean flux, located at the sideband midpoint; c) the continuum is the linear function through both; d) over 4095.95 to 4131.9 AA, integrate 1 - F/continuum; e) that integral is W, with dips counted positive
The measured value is 5.4 AA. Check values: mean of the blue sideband 29.1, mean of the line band 23.3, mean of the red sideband 24.3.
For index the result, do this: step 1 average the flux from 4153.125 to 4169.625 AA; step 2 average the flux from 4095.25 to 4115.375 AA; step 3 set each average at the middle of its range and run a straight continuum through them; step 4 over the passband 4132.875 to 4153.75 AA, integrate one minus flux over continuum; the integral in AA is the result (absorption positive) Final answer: -3.9 AA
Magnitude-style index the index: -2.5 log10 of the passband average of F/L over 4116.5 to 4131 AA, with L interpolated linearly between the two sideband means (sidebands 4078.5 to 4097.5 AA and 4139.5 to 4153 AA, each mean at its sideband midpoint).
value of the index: 0.32 mag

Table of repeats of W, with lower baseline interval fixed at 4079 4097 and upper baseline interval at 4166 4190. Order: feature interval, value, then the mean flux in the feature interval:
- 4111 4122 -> 3.0 AA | 19.7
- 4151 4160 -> 0.7 AA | 23.4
